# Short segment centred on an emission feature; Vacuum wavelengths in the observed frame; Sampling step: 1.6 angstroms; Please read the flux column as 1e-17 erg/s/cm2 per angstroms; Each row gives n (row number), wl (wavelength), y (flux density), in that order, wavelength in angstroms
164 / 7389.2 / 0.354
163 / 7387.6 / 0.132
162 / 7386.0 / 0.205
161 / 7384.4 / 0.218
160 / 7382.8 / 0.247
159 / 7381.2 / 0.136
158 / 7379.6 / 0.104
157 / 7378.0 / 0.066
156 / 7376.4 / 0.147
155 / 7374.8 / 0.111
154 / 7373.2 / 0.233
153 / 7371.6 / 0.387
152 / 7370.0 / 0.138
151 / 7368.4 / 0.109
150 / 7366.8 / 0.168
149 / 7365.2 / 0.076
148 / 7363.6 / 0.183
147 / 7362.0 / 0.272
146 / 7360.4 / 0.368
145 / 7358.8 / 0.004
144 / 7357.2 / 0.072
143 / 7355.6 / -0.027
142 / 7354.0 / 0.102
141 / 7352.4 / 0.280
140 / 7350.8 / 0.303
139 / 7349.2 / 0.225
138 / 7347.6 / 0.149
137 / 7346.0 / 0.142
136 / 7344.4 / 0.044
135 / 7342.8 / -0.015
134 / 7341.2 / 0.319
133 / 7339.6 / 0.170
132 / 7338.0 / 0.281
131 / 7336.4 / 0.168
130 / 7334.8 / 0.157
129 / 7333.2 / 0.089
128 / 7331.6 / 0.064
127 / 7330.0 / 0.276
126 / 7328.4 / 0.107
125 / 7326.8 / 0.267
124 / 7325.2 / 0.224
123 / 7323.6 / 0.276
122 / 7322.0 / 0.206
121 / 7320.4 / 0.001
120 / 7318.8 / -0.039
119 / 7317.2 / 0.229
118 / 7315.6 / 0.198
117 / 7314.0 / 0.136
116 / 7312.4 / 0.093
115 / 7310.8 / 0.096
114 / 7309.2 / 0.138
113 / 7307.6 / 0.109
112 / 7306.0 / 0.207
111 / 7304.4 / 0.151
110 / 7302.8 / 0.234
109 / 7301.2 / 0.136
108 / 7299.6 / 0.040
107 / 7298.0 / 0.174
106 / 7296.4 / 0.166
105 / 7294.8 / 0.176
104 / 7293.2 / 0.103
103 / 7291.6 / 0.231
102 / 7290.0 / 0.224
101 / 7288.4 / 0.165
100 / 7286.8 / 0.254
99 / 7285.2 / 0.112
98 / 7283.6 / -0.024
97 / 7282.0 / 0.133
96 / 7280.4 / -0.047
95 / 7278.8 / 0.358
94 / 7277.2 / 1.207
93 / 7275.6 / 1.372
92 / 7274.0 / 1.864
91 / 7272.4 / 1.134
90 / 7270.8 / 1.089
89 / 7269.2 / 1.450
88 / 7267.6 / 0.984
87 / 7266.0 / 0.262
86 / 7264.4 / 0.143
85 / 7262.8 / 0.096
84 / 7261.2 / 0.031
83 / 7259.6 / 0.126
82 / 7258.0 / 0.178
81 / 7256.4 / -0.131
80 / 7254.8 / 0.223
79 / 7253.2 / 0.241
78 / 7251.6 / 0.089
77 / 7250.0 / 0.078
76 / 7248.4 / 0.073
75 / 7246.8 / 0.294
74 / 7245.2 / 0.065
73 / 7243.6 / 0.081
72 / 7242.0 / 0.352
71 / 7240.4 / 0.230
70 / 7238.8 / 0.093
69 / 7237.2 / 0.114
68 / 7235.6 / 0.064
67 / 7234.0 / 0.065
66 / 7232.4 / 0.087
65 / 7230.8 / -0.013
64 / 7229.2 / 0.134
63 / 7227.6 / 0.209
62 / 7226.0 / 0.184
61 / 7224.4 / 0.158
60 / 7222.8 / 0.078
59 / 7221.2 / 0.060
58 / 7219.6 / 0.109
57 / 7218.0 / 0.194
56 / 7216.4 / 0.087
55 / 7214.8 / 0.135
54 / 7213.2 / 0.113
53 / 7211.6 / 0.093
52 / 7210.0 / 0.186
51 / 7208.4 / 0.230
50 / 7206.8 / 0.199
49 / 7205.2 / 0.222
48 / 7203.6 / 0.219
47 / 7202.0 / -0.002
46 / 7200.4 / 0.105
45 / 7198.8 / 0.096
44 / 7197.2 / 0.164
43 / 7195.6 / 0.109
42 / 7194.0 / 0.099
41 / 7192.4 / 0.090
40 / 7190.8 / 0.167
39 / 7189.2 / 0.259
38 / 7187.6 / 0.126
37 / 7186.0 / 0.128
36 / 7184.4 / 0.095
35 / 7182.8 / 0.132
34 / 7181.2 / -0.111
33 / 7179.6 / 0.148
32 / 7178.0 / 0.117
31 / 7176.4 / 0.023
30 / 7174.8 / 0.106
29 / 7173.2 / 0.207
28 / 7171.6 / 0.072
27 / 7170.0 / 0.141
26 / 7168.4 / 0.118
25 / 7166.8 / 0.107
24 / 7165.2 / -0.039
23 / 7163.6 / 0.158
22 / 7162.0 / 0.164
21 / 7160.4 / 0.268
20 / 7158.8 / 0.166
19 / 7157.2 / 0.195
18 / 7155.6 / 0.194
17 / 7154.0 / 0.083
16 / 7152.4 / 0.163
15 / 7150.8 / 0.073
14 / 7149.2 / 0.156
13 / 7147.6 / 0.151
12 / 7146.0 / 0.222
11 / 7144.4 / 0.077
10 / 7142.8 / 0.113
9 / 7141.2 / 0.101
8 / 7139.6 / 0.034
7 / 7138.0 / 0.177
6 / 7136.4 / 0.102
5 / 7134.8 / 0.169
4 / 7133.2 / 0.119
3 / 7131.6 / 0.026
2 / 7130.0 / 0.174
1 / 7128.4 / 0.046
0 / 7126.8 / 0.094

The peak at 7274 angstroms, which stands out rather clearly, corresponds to [O II]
